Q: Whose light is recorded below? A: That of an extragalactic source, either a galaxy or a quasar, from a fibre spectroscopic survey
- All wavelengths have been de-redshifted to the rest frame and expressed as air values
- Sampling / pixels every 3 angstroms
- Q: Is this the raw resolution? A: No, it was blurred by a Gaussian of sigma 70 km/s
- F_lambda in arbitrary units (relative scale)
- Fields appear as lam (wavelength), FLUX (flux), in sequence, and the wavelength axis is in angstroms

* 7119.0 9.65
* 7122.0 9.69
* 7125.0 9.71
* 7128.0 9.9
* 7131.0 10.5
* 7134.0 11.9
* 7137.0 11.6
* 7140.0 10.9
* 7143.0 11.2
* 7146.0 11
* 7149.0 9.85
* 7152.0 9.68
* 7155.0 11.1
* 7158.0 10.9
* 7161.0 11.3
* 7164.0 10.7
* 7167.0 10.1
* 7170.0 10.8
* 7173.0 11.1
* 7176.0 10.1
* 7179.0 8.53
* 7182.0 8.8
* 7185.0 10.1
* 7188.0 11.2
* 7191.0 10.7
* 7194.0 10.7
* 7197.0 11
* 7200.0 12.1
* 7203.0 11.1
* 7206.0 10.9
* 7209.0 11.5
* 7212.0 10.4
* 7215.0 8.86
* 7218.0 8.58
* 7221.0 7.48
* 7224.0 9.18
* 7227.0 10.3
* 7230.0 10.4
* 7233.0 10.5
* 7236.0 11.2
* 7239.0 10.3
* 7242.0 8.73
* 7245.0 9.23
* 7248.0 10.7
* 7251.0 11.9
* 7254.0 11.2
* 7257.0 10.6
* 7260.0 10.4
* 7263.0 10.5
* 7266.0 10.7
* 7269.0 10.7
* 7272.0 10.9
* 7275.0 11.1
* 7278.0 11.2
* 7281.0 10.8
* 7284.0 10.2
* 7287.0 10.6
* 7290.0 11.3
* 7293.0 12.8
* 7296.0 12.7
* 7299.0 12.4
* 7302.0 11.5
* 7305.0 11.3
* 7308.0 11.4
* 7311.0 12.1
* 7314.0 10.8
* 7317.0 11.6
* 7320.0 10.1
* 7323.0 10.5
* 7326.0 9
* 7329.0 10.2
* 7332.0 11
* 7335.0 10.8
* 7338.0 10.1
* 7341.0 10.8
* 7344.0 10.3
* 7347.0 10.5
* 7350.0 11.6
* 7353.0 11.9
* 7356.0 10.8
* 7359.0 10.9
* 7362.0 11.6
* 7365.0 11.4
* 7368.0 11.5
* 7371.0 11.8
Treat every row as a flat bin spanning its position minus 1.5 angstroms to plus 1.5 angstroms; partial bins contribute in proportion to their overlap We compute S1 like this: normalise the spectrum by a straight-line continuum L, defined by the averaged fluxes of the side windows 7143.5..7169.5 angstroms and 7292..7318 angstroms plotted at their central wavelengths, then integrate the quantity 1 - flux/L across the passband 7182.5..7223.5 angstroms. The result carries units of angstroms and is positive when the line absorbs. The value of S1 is 2.60 angstroms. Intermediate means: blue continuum 10.6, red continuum 11.8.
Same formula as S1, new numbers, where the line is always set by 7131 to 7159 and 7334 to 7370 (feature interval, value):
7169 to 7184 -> 1.5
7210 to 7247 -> 4.4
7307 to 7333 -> 0.7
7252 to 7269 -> 0.4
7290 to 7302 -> -1.5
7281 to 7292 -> 0.2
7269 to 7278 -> 0.0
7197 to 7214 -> -0.3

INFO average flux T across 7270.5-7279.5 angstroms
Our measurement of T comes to 11.1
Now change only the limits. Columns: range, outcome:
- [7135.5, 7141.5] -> 11.2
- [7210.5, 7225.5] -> 8.9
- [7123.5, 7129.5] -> 9.81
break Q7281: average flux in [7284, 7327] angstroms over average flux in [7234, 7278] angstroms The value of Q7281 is 1.06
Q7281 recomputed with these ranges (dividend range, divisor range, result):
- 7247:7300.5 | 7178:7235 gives 1.10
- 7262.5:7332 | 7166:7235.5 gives 1.08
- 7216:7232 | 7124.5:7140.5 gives 0.85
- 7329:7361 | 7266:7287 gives 1.01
